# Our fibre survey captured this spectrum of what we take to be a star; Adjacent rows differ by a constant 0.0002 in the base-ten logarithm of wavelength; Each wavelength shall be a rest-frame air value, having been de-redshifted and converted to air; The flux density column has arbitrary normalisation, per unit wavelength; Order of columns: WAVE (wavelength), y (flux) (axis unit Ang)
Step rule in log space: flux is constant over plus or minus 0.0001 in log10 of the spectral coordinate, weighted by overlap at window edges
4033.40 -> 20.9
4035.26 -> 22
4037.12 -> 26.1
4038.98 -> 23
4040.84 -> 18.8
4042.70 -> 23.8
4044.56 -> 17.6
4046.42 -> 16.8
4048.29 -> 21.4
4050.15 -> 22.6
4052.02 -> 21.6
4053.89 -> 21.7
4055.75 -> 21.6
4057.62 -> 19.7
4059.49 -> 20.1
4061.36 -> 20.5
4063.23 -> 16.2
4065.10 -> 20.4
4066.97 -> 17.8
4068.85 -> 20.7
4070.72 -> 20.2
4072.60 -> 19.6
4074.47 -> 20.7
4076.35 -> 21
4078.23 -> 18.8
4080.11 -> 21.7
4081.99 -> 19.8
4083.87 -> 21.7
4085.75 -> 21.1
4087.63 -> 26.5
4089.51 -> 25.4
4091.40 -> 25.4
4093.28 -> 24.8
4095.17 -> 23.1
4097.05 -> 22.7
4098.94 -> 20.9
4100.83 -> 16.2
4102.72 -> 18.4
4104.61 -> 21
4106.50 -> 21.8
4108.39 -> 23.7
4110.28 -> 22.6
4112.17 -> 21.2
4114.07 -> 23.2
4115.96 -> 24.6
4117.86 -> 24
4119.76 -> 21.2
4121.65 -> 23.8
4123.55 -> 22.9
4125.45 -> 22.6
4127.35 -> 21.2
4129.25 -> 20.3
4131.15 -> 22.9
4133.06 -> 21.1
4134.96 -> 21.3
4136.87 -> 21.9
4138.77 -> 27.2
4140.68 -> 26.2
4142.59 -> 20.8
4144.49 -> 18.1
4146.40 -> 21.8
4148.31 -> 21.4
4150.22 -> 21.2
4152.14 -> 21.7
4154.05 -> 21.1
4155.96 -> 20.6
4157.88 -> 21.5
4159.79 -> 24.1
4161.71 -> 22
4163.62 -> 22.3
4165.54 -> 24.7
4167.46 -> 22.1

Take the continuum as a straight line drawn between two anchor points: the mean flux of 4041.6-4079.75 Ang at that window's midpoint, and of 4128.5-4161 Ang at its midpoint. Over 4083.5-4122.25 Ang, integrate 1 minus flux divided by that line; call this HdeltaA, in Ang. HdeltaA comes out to -2.73 Ang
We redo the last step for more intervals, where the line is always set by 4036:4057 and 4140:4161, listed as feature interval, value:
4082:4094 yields -1.3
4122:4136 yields -0.2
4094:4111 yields 0.2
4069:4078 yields 0.5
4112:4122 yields -0.7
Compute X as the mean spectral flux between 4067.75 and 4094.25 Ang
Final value 21.9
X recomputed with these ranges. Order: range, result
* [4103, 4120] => 22.5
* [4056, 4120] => 21.4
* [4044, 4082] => 20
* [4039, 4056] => 20.7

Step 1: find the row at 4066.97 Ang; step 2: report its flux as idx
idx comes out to 17.8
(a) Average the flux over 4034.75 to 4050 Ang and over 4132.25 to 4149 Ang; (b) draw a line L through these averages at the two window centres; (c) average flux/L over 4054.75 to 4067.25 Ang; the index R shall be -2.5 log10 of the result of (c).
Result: 0.10 mag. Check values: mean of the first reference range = 21.2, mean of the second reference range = 22.2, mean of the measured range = 19.6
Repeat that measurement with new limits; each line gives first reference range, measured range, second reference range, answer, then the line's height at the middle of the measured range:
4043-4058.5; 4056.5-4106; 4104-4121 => 0.03 mag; 21.6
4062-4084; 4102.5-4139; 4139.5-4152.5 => -0.06 mag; 21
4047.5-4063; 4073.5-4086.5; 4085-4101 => 0.09 mag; 22.4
